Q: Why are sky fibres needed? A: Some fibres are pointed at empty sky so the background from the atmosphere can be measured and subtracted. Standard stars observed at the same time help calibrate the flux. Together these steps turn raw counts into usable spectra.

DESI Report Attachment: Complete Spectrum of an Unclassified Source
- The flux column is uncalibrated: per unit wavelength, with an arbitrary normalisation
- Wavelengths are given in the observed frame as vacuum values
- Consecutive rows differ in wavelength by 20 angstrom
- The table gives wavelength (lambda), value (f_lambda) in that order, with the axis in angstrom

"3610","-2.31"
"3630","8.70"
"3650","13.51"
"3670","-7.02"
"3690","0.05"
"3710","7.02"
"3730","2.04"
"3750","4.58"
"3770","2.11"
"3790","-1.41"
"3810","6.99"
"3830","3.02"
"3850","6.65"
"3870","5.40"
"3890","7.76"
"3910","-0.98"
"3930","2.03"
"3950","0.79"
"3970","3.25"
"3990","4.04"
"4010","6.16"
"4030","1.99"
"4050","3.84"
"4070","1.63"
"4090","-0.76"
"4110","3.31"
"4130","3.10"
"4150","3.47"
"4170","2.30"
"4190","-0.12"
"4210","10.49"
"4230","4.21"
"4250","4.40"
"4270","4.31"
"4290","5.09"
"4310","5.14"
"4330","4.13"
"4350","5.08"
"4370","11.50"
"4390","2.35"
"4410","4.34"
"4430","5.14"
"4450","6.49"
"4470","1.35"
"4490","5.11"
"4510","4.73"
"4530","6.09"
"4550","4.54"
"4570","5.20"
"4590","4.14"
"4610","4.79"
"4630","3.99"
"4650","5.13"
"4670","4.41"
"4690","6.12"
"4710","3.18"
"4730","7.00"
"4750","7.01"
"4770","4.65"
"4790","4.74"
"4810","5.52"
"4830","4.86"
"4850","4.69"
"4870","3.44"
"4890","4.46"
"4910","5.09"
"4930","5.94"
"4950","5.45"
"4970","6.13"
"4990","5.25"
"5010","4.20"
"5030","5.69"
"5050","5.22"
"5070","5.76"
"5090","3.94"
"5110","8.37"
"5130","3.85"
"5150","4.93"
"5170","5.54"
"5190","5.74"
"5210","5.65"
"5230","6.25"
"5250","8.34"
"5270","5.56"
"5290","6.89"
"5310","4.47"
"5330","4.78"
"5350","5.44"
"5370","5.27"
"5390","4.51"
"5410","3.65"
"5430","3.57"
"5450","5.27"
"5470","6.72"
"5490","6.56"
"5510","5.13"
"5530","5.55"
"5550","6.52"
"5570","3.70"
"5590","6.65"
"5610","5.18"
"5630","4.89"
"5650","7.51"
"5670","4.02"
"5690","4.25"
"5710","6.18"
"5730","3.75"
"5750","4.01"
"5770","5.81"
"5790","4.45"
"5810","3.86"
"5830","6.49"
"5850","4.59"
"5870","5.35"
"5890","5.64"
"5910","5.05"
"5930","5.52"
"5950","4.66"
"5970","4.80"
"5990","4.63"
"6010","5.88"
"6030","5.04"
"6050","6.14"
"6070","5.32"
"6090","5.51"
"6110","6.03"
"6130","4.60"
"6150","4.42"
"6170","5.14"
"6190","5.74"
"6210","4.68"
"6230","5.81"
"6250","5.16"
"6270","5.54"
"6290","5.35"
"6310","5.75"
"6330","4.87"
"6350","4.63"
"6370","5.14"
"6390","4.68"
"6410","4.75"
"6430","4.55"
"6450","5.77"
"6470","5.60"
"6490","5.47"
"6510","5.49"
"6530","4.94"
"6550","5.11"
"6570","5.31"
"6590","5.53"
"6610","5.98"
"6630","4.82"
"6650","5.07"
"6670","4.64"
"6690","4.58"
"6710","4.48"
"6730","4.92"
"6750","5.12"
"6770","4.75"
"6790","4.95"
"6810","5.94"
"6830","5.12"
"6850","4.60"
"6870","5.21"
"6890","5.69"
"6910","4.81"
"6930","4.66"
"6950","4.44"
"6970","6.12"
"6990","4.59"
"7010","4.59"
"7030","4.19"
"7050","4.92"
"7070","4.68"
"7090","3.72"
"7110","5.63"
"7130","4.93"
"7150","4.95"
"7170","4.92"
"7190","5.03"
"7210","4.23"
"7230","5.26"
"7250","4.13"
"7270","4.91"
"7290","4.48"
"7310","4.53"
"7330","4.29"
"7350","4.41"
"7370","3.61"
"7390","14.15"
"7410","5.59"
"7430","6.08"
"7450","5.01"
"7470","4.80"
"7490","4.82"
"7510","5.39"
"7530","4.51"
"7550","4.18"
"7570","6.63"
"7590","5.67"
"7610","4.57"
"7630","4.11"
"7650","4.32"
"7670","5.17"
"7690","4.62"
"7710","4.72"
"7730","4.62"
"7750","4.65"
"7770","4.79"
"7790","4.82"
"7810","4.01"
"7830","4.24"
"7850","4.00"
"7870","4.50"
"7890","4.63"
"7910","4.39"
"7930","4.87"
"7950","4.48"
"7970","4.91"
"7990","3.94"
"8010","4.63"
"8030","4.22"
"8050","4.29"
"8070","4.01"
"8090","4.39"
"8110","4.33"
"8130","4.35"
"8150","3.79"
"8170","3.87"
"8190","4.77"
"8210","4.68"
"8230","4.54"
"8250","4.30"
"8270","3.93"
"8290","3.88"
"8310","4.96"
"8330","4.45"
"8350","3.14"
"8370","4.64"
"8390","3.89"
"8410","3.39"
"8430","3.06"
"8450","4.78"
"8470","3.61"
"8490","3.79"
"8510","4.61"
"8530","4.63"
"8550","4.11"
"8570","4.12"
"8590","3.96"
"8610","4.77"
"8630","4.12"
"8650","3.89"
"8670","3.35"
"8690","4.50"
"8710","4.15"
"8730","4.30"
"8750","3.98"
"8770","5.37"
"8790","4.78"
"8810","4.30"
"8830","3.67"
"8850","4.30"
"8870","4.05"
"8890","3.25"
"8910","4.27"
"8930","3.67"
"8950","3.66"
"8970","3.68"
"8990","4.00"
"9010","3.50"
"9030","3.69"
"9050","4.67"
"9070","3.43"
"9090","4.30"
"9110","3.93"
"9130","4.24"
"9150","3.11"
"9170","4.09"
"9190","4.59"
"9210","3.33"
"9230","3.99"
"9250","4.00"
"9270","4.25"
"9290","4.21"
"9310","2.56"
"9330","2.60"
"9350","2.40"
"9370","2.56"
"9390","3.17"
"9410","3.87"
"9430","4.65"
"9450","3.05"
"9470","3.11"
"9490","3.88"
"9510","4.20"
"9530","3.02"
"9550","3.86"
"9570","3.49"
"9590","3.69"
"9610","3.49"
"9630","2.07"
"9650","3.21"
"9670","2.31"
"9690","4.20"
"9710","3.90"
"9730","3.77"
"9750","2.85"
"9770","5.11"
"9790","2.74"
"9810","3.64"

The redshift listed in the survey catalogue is 0.127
